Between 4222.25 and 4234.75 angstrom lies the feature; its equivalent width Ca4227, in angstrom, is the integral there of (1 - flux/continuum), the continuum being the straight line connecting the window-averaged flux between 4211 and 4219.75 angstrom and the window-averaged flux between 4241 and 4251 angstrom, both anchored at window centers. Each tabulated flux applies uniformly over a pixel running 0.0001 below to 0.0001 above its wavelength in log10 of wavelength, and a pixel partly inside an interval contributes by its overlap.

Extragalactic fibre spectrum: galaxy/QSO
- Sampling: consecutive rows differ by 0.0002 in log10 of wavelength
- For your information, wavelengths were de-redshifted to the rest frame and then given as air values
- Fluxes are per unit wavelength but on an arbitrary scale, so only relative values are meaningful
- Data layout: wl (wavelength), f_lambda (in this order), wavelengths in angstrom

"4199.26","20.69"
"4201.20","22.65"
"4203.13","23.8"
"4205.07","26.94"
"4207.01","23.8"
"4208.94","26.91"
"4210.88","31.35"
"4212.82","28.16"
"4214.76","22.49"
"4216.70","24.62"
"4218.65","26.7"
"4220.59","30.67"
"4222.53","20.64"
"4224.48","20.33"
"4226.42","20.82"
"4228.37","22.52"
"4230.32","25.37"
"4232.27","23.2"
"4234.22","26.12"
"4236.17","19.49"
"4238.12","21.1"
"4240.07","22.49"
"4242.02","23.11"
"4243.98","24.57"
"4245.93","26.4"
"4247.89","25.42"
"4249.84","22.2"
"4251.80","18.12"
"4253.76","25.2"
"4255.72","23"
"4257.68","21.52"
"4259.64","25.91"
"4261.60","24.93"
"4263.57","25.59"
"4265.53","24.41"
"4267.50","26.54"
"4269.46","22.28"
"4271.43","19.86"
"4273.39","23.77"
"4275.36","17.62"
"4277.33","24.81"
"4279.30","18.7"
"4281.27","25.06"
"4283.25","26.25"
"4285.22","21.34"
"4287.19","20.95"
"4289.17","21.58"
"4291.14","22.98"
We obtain 1.3 angstrom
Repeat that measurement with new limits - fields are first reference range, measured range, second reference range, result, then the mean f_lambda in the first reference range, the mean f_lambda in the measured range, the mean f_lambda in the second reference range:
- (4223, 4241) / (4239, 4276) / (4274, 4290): -1.93 angstrom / 22.3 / 23.4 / 22.1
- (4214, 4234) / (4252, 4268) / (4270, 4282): -1.43 angstrom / 23.8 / 24.3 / 21.6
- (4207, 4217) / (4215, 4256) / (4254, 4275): 2.99 angstrom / 26.6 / 23.4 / 23.7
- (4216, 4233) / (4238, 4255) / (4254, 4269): 0.68 angstrom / 23.9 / 23.3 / 24.5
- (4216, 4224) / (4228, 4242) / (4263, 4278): 0.98 angstrom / 25.3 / 22.9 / 23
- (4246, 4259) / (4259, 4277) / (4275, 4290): -0.69 angstrom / 22.9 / 23.4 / 22.2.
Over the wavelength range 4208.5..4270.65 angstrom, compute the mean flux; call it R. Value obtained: 24.1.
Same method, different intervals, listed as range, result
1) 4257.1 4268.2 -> 24.9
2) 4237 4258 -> 23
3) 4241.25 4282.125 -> 23.3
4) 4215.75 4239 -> 23.5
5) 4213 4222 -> 26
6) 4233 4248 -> 23.5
